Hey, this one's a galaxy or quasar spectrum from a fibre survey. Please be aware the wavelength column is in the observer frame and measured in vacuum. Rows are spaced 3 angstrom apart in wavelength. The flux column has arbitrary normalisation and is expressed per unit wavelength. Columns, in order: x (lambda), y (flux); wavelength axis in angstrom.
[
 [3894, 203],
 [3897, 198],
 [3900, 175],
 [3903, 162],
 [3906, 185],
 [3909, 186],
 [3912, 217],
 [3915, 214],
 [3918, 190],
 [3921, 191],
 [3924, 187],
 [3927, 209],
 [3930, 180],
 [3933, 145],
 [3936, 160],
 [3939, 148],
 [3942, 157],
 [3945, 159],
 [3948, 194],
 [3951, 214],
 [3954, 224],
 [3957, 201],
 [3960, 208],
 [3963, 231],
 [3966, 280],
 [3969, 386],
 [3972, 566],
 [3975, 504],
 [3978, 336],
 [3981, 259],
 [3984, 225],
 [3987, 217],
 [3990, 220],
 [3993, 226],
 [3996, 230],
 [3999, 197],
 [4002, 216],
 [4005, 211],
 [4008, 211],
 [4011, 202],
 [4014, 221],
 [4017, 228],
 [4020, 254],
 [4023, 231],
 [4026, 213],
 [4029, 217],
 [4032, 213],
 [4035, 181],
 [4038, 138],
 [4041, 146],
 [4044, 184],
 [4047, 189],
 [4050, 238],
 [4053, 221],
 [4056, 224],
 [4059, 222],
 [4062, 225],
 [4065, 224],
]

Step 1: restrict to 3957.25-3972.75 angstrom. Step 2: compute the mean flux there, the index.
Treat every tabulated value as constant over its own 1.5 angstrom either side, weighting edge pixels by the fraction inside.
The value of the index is 312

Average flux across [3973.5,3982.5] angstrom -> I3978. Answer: 366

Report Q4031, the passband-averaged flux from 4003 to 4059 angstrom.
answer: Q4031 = 207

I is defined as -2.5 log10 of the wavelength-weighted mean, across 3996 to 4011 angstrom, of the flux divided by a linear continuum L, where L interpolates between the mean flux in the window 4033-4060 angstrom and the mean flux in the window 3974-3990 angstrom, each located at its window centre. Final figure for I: 0.232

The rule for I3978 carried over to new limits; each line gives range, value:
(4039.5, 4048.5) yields 173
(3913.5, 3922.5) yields 198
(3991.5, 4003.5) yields 217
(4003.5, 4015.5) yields 211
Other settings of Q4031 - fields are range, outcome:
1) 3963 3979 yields 400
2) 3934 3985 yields 261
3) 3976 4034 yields 230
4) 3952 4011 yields 269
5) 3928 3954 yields 174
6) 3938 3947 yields 157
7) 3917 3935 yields 183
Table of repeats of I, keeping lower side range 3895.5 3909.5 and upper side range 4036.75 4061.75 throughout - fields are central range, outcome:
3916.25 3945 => 0.062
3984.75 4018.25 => -0.130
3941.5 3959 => -0.044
